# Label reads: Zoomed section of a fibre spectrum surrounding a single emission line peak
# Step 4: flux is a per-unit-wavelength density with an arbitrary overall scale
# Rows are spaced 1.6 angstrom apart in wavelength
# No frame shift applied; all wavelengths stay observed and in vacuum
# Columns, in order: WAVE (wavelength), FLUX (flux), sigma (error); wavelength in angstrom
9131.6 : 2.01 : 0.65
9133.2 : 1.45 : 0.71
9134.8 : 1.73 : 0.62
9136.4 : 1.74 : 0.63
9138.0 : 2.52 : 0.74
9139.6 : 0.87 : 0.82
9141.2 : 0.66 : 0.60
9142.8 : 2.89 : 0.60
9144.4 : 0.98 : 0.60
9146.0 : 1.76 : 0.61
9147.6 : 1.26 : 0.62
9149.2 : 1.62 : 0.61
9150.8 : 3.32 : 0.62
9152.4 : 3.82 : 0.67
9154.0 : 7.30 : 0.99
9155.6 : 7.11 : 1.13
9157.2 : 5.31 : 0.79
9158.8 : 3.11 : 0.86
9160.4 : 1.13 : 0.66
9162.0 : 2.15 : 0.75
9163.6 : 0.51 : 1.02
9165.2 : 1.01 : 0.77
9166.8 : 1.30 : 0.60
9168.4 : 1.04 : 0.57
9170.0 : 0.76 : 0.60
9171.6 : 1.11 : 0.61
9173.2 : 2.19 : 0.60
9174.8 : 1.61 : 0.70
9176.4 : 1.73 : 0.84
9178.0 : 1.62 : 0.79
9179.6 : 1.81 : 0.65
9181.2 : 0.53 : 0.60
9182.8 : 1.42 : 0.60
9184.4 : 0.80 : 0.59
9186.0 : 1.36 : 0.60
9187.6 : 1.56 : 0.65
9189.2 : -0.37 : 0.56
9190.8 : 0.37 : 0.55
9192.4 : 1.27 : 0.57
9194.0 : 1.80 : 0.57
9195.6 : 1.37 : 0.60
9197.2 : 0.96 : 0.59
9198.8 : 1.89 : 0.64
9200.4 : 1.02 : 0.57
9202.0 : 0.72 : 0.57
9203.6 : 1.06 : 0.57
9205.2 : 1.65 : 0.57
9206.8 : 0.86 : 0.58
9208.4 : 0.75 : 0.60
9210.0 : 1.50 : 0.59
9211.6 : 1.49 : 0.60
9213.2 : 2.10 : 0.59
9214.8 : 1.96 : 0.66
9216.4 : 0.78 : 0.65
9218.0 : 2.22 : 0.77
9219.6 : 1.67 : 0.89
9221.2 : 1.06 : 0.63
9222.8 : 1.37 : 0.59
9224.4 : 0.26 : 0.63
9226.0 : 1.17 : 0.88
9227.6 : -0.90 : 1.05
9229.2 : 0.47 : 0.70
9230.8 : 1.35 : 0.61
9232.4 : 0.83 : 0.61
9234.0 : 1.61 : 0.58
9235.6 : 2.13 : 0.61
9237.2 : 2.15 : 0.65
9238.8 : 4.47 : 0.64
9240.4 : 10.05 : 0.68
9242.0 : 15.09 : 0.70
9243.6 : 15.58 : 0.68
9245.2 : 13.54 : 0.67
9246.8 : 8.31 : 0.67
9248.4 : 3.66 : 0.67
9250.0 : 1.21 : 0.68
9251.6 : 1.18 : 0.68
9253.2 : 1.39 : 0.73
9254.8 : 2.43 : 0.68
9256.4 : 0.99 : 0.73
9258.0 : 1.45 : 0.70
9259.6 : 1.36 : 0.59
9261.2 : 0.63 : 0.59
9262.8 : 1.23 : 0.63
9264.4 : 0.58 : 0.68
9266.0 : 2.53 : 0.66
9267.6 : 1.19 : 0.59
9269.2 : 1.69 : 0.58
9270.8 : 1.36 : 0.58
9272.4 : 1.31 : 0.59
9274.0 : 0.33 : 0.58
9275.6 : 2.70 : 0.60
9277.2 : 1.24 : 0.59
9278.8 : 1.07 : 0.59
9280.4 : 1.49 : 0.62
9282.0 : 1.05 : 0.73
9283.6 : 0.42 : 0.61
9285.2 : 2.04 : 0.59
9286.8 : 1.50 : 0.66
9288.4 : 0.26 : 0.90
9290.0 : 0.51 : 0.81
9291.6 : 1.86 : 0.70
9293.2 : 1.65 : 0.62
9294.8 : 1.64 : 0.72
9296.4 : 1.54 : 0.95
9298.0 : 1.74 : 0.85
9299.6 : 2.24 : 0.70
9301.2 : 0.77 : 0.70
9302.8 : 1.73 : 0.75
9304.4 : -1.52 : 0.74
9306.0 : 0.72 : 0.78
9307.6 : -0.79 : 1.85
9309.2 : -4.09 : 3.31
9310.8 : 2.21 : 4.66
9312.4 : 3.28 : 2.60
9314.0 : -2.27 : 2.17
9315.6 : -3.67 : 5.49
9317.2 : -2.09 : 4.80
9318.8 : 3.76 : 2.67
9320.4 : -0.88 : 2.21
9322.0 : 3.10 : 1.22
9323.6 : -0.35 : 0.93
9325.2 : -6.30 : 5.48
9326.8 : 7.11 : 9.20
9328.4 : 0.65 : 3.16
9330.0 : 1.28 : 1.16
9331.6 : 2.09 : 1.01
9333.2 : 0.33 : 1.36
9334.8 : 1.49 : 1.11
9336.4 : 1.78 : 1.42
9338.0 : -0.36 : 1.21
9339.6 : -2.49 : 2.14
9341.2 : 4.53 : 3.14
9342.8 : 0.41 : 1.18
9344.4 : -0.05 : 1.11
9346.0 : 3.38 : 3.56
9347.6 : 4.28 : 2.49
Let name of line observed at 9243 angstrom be [O III] 5007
